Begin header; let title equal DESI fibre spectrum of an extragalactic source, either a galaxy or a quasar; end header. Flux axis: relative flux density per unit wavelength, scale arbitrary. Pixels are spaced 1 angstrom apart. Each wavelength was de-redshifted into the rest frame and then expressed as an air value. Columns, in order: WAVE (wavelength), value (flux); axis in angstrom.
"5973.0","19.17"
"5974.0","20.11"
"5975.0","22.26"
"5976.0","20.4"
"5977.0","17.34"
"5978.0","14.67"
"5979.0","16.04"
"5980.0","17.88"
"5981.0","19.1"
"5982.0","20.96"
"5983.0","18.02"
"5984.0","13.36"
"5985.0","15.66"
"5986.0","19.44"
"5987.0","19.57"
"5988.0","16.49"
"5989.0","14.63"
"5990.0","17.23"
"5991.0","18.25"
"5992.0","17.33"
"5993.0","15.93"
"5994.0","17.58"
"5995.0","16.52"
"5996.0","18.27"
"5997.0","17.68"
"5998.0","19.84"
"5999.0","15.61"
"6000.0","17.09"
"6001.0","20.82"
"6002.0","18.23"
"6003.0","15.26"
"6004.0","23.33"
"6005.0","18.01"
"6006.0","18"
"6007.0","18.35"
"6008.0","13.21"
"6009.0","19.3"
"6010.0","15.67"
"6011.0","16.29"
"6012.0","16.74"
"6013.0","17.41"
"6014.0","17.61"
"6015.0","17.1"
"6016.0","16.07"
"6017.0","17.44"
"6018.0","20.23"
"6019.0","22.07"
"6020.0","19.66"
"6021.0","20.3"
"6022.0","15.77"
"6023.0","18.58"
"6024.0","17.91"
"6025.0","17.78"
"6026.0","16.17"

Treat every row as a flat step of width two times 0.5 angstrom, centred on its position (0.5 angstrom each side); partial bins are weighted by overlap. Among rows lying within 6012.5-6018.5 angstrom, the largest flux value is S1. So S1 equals 20.23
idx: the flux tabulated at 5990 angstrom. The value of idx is 17.23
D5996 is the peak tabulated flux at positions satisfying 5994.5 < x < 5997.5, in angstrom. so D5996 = 18.27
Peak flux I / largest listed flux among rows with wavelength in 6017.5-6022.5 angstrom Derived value 22.07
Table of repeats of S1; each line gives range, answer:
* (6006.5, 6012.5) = 19.3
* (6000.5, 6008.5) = 23.33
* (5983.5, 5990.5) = 19.57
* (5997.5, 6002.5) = 20.82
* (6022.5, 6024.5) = 18.58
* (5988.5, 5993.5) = 18.25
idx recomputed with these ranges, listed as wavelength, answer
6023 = 18.58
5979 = 16.04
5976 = 20.4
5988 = 16.49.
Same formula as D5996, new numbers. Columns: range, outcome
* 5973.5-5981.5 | 22.26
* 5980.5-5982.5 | 20.96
